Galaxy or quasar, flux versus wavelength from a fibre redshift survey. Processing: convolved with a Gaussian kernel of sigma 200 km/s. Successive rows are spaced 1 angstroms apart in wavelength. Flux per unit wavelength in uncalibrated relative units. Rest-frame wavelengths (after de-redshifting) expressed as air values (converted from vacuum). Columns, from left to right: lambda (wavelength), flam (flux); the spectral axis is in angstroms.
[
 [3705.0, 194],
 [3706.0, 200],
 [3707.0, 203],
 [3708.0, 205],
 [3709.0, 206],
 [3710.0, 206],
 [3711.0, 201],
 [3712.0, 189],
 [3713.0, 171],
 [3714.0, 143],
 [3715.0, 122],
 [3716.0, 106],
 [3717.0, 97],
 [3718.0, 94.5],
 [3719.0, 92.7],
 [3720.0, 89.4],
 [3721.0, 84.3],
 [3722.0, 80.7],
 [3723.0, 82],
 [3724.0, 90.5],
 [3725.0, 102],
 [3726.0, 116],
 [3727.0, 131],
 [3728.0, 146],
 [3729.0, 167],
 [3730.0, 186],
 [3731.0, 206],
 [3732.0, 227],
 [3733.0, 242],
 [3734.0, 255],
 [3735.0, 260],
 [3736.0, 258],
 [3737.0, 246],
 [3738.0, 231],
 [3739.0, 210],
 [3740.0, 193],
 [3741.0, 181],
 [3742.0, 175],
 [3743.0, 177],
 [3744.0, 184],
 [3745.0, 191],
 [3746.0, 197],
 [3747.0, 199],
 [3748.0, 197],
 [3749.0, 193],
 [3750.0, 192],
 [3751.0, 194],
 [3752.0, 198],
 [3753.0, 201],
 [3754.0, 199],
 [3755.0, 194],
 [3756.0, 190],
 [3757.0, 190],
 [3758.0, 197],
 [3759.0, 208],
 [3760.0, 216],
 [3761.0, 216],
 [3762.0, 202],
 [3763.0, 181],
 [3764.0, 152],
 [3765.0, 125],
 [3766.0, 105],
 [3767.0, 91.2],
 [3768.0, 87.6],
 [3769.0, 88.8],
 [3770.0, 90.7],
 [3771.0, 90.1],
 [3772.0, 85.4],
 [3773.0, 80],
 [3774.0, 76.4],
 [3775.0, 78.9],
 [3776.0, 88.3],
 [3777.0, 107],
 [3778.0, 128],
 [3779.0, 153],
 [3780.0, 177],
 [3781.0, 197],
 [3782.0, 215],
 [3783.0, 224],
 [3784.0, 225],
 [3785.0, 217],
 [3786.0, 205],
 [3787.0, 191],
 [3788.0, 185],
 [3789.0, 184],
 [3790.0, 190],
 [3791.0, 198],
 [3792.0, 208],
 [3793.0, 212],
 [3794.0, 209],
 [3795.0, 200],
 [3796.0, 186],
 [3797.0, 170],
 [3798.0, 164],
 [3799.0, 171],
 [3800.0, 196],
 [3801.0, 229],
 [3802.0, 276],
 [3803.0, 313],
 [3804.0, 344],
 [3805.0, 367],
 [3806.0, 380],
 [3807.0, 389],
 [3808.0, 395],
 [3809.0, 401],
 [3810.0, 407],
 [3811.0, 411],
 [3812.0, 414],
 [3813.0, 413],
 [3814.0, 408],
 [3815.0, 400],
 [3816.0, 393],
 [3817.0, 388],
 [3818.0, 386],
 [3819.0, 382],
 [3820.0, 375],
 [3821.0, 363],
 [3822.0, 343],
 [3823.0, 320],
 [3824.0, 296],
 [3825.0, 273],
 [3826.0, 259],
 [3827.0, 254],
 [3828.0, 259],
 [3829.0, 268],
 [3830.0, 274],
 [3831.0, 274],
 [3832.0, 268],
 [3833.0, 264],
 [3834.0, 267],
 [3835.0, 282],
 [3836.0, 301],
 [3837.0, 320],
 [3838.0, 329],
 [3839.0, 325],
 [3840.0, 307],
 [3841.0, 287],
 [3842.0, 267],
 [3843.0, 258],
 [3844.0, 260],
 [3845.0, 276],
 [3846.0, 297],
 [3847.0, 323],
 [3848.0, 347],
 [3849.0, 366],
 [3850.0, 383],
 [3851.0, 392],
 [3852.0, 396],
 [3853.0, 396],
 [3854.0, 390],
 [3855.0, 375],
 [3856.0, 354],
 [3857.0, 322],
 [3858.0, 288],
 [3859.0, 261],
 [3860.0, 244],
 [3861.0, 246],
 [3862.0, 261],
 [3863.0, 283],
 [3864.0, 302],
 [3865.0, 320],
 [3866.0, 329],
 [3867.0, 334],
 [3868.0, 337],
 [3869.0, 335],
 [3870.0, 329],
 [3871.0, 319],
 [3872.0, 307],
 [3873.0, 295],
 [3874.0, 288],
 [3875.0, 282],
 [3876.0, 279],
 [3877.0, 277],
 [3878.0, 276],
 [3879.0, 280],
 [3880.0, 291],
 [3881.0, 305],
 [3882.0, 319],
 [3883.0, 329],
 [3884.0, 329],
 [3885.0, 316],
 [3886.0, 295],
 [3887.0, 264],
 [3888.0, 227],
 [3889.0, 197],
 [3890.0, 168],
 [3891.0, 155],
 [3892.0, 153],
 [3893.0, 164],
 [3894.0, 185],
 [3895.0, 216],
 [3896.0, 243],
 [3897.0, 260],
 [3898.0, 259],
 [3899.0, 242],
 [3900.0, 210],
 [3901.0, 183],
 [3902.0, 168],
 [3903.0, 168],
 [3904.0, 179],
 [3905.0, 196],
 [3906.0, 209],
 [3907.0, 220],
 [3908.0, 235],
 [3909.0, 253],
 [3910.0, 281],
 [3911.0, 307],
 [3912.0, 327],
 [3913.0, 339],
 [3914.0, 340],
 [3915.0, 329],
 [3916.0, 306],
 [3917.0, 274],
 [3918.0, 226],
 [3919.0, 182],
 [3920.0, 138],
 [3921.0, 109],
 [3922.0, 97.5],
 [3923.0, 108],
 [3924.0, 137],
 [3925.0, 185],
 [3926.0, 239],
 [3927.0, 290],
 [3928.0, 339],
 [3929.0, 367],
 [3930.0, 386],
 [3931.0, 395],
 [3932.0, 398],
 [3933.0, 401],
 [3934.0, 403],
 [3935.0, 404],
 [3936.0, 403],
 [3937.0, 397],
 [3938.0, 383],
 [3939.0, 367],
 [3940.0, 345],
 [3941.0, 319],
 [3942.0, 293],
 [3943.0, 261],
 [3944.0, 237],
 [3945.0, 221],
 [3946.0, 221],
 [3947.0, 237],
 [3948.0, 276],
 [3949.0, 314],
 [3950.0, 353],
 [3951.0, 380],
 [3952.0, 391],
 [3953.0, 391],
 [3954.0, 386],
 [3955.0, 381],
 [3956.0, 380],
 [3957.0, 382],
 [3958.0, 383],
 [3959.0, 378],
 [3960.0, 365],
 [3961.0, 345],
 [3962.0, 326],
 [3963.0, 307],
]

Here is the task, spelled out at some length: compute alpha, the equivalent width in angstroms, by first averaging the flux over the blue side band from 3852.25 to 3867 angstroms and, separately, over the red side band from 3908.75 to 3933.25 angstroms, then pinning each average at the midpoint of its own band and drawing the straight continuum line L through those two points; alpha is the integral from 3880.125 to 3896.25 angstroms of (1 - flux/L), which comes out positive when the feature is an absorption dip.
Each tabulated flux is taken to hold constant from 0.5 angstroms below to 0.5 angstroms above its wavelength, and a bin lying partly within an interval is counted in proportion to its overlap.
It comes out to 2.81 angstroms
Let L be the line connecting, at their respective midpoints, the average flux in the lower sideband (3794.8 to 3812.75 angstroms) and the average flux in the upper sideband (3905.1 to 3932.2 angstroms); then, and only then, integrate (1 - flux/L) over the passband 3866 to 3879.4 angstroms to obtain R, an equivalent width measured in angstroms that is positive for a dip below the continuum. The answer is -1.4 angstroms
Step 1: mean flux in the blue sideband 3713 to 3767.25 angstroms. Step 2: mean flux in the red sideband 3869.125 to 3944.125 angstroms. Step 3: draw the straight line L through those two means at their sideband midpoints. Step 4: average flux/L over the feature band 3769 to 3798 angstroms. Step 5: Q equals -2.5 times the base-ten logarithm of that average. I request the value 0.22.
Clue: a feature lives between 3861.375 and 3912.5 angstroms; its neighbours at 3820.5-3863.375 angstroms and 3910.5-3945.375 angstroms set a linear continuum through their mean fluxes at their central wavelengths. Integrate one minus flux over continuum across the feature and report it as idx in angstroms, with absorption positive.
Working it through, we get 6.61 angstroms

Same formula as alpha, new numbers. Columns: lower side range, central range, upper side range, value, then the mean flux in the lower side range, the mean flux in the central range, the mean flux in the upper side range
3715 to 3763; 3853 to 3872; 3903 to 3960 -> -4.6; 176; 315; 297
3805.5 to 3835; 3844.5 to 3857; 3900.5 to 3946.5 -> -1.4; 341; 356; 273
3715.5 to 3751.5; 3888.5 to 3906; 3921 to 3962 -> 5.5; 169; 197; 321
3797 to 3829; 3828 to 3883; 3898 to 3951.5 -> 0.5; 331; 306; 275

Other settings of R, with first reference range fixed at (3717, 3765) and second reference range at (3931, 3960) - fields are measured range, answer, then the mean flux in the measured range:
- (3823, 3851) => -4.00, 294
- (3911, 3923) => 3.08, 240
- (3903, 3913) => 2.23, 246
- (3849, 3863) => -3.01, 331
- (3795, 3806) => -0.89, 246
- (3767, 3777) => 5.74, 86.5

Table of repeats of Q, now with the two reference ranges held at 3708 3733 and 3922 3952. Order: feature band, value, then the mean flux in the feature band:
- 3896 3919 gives 0.158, 249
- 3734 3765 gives -0.217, 200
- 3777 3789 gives 0.014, 189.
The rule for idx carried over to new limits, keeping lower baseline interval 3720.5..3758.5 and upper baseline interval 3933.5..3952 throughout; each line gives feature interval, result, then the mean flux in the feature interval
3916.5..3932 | 3.8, 237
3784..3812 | -4.5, 261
